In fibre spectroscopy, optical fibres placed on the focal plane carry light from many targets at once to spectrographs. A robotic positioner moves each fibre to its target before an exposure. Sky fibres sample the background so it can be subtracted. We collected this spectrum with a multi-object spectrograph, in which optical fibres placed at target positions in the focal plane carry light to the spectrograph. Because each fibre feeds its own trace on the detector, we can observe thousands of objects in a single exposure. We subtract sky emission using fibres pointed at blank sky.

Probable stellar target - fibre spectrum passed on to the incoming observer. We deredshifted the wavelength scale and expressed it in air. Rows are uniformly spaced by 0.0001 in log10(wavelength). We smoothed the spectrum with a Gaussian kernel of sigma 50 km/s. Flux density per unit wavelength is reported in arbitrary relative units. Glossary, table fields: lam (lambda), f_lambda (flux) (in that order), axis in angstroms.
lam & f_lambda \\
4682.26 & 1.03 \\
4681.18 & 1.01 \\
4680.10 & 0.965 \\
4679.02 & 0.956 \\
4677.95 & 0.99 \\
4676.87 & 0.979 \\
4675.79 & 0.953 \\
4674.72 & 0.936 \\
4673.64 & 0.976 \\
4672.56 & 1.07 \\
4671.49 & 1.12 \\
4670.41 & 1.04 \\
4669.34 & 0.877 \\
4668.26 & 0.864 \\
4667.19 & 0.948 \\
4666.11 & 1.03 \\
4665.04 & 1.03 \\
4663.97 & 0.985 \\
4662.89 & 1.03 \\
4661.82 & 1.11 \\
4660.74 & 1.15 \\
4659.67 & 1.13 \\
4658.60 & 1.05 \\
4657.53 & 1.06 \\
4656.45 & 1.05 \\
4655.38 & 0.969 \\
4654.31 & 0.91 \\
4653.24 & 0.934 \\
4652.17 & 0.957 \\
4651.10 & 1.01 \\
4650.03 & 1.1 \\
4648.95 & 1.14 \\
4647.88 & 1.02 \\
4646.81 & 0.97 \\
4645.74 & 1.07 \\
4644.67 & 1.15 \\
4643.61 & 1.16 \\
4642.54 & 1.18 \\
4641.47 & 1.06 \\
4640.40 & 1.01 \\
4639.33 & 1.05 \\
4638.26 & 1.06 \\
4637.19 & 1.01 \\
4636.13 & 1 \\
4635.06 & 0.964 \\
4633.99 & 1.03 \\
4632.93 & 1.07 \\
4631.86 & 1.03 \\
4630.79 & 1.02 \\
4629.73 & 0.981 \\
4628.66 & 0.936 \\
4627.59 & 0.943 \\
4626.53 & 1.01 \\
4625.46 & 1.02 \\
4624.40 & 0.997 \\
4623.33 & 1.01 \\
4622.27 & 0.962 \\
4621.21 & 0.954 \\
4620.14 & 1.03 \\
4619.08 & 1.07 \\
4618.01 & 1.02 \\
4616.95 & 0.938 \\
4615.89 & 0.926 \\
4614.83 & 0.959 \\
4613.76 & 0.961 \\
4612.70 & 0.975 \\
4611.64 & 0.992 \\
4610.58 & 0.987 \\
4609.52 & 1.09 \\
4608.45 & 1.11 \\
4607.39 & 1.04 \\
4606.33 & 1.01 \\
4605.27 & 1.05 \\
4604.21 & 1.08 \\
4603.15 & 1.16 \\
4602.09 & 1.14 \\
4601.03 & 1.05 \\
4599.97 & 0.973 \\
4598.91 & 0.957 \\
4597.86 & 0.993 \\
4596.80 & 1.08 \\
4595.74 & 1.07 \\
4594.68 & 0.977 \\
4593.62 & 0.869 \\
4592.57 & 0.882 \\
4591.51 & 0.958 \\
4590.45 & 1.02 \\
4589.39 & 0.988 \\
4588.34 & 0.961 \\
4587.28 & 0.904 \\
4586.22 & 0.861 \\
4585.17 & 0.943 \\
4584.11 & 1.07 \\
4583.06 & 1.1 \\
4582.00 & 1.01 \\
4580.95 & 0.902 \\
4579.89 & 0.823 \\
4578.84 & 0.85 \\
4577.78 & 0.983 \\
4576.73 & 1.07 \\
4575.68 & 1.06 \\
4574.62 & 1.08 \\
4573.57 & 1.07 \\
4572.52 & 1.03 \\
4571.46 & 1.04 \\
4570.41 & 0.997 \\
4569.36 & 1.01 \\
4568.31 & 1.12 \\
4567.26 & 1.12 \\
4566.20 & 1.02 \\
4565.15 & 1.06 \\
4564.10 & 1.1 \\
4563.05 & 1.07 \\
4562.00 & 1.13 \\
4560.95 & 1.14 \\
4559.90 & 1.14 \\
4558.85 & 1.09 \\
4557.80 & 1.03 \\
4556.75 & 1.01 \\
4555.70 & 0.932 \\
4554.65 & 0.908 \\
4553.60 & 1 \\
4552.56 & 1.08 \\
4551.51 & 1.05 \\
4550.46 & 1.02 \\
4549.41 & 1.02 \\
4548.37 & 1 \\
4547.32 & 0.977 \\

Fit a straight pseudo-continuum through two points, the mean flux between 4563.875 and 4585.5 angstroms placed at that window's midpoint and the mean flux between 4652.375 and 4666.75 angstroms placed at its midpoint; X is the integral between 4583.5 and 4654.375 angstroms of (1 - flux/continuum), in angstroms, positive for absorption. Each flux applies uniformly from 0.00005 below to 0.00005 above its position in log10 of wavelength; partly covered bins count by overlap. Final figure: 0.9 angstroms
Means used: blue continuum 1.02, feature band 1.01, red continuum 1.03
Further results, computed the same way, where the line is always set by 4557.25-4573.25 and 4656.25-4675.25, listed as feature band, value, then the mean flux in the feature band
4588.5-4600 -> 0.87 angstroms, 0.979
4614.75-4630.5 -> 0.91 angstroms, 0.985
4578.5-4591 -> 1.28 angstroms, 0.954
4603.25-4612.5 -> 0.04 angstroms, 1.05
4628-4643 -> 0.17 angstroms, 1.03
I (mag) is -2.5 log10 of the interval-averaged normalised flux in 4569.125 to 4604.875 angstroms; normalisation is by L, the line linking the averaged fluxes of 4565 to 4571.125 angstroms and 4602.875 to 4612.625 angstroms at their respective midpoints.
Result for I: 0.06 mag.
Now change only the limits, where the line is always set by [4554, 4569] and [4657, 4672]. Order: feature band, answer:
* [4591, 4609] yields 0.03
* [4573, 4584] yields 0.06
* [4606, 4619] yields 0.05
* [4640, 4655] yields -0.01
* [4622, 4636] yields 0.05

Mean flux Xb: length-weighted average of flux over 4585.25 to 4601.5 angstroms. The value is 0.969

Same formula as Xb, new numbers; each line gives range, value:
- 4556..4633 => 1.01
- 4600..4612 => 1.06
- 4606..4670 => 1.02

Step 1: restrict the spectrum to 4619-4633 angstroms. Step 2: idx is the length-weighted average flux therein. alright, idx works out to 0.998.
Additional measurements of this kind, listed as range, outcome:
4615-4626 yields 0.992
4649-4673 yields 1.02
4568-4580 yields 1.02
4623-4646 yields 1.03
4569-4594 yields 0.979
